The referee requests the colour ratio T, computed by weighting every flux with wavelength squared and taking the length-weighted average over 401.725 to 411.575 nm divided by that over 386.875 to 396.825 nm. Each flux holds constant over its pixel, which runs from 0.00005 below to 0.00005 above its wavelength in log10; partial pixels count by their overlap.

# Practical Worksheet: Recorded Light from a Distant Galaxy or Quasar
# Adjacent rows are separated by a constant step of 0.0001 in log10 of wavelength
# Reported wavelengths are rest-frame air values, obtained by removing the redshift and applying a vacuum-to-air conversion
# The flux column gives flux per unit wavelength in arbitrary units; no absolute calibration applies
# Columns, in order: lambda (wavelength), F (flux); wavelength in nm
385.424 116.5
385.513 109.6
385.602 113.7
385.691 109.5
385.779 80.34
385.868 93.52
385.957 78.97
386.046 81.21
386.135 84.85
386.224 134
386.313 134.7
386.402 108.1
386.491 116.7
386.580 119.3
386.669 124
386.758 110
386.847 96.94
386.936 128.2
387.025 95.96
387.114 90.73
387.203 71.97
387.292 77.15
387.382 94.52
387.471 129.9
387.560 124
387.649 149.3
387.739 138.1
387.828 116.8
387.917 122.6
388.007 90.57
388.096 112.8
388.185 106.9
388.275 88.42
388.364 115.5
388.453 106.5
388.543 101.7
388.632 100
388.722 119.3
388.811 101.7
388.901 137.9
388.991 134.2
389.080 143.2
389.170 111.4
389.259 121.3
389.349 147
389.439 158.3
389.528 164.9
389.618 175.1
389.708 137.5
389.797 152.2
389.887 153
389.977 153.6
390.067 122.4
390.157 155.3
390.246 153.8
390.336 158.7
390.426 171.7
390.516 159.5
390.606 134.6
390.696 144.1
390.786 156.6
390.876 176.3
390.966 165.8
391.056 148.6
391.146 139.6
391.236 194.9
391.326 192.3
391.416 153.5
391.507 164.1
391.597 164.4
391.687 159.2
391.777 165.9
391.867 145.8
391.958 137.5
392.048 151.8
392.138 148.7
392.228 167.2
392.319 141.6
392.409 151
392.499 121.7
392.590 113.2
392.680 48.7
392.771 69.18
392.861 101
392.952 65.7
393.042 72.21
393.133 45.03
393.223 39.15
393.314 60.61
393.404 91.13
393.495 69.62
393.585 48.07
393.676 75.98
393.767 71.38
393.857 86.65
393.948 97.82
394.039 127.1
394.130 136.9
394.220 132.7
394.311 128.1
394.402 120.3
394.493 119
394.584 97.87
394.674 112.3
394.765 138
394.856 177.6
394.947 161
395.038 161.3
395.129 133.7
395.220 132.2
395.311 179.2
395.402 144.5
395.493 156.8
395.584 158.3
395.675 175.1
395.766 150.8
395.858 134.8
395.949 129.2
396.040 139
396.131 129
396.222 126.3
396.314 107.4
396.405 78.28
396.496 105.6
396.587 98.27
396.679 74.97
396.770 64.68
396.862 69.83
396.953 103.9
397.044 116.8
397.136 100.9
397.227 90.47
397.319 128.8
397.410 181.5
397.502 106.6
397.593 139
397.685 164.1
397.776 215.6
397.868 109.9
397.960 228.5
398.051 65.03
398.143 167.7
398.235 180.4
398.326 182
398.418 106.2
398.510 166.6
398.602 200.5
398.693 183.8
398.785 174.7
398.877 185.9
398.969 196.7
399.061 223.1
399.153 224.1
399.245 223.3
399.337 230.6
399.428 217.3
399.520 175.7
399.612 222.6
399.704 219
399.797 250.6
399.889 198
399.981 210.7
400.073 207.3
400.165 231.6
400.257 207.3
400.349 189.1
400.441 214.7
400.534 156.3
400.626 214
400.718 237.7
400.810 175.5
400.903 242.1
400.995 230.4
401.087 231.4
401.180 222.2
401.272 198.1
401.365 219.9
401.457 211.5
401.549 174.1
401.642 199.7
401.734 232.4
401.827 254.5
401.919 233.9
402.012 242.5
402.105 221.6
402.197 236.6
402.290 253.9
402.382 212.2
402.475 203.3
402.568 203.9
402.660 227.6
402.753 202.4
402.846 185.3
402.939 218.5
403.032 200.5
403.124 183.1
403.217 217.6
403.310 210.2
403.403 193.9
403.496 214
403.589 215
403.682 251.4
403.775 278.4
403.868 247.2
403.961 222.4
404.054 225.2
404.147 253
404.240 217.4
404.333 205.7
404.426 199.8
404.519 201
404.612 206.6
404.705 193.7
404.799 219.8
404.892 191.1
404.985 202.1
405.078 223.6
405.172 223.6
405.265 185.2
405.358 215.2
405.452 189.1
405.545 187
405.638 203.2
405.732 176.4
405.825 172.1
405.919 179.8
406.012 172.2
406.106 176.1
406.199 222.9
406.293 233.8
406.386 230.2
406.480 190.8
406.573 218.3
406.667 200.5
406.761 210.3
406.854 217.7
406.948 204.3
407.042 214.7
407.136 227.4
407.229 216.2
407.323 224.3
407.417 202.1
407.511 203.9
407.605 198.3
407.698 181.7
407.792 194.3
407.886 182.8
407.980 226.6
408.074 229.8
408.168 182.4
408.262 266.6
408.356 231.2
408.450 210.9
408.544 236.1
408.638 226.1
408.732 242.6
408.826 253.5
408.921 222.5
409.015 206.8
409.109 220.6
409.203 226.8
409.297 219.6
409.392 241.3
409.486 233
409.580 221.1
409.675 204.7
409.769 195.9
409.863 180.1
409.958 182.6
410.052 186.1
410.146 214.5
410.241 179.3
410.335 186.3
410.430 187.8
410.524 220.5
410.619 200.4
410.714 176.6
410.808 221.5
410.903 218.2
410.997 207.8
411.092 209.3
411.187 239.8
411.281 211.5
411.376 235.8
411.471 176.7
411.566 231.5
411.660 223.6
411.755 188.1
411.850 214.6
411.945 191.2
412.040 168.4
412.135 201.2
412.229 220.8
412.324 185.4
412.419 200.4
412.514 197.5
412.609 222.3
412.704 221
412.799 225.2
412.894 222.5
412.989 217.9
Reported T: 1.8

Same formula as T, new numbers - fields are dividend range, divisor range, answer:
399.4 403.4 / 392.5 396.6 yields 1.96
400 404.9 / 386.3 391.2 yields 1.80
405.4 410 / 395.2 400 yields 1.42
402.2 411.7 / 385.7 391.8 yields 1.78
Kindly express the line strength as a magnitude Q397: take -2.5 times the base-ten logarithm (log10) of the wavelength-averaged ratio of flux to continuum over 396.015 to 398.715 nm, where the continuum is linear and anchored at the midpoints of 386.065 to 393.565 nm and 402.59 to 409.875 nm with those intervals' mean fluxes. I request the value 0.260 mag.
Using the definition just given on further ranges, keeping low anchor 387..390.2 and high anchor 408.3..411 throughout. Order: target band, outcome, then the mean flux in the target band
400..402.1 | -0.22 mag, 215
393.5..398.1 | 0.23 mag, 124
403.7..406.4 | -0.09 mag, 209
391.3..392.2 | -0.16 mag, 158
